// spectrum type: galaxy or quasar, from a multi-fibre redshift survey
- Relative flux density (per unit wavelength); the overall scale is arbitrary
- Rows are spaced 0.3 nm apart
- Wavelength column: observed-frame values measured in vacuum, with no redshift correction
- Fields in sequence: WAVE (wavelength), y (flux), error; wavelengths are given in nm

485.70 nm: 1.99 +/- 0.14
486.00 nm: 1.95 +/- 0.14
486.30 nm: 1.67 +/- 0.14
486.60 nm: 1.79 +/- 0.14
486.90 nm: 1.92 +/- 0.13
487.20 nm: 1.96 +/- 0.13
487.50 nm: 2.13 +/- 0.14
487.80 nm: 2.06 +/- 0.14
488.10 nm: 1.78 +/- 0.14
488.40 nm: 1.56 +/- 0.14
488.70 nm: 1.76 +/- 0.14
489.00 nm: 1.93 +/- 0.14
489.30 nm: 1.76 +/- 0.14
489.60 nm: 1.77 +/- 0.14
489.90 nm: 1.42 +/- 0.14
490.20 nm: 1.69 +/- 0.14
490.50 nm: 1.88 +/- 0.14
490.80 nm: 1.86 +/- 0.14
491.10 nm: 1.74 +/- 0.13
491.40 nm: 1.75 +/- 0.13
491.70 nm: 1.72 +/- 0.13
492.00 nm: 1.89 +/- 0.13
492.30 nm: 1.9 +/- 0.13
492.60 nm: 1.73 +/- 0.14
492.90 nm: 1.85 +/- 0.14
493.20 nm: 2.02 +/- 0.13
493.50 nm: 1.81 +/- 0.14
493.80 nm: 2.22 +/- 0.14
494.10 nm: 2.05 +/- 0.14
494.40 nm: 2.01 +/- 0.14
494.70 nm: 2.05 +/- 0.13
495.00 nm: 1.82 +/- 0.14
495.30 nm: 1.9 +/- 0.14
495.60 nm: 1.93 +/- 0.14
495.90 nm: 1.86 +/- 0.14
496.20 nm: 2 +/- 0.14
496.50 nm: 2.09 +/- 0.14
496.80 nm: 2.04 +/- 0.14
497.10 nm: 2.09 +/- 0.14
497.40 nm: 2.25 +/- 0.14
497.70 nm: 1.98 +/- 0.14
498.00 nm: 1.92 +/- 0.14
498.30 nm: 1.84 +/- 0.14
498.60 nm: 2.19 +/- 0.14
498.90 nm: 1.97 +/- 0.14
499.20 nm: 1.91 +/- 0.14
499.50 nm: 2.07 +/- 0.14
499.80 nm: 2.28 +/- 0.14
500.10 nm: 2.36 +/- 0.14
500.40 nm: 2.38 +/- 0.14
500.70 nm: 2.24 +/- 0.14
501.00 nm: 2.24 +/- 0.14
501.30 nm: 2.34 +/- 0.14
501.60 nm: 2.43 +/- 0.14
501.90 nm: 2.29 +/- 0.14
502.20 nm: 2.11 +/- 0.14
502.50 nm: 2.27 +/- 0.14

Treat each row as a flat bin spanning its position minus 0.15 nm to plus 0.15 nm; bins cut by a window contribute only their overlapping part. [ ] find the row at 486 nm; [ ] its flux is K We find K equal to 1.95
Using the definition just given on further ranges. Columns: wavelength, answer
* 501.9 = 2.29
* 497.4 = 2.25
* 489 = 1.93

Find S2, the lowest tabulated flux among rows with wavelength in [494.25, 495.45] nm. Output 1.82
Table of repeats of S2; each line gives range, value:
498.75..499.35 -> 1.91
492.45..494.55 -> 1.73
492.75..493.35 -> 1.85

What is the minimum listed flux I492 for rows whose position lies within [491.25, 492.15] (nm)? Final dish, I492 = 1.72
